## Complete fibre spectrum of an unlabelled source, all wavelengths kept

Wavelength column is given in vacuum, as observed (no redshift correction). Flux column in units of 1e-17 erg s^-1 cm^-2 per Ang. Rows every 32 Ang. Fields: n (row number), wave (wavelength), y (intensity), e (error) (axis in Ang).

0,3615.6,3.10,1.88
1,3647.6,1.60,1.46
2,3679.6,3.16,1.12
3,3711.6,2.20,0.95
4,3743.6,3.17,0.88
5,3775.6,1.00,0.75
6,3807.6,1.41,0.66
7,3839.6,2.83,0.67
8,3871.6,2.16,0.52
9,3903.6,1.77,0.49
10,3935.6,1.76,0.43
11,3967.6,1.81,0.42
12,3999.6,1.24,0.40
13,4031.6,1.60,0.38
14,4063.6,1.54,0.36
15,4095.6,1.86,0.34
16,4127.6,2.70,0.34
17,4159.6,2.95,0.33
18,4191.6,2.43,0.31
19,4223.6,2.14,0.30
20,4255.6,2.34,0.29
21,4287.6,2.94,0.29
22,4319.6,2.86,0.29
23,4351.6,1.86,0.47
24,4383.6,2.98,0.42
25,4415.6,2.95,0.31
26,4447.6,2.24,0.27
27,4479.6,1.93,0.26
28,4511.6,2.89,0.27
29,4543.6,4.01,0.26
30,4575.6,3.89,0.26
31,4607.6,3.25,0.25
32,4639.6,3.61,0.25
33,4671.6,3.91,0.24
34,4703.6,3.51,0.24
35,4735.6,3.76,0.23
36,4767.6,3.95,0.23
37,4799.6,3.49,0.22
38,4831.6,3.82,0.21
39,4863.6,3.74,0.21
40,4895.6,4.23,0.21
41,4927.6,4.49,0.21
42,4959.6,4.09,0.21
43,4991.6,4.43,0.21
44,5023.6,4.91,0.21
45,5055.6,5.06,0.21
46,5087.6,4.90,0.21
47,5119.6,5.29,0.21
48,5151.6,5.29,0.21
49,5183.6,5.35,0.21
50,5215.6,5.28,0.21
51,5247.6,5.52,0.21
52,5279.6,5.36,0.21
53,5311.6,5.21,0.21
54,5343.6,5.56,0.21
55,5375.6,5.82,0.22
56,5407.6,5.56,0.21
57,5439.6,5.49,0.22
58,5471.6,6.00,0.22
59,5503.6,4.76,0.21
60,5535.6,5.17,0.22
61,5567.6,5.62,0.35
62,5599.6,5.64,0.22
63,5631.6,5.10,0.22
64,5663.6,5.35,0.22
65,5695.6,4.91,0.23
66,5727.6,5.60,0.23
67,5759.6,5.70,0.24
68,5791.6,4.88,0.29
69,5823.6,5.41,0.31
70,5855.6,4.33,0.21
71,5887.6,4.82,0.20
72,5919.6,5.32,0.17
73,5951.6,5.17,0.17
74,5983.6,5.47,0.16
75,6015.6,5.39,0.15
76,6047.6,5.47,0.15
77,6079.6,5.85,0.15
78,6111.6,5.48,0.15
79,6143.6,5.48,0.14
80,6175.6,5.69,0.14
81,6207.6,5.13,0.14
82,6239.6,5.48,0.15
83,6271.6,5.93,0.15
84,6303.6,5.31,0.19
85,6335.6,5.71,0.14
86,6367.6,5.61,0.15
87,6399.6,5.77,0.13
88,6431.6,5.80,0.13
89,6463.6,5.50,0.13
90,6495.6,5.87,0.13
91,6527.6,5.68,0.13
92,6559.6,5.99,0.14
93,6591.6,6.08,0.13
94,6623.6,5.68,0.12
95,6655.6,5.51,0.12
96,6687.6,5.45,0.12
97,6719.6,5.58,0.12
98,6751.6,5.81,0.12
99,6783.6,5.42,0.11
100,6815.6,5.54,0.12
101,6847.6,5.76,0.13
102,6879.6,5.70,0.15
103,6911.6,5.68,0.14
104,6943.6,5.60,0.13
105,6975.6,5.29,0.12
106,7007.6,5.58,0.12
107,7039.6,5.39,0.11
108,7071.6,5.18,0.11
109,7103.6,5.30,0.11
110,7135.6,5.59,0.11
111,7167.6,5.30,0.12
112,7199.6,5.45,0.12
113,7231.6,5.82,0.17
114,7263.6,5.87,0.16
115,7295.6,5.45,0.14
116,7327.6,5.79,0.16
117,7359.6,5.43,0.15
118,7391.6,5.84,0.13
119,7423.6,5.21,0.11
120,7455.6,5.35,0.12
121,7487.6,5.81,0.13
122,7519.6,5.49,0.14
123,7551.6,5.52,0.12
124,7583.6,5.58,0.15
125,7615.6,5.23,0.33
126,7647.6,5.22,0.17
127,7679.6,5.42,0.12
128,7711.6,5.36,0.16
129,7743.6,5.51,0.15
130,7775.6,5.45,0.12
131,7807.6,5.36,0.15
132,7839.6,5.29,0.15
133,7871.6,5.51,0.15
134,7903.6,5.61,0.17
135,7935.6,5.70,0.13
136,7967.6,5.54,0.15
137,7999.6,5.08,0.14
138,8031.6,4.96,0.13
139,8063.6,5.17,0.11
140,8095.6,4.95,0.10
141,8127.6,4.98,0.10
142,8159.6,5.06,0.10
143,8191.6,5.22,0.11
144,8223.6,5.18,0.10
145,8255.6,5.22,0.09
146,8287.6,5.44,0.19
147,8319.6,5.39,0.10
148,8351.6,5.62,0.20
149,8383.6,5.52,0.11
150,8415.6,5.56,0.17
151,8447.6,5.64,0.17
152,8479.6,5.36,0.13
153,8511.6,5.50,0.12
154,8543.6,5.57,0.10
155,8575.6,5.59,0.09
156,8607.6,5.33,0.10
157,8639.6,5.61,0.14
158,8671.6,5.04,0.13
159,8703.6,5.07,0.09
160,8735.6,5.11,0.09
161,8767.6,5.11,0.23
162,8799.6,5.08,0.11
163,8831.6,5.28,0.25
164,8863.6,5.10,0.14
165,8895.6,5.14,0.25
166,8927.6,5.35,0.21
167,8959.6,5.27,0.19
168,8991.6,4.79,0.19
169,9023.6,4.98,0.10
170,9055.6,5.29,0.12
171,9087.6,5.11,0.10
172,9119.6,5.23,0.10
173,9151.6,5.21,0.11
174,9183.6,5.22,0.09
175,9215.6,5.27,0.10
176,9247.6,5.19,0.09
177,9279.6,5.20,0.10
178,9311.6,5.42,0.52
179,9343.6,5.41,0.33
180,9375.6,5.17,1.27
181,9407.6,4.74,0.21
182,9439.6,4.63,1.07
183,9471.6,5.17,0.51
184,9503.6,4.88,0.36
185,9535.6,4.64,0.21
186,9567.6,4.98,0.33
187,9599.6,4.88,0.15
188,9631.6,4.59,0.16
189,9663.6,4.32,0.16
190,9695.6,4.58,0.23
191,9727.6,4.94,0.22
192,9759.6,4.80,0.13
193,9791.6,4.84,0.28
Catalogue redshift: 0.13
